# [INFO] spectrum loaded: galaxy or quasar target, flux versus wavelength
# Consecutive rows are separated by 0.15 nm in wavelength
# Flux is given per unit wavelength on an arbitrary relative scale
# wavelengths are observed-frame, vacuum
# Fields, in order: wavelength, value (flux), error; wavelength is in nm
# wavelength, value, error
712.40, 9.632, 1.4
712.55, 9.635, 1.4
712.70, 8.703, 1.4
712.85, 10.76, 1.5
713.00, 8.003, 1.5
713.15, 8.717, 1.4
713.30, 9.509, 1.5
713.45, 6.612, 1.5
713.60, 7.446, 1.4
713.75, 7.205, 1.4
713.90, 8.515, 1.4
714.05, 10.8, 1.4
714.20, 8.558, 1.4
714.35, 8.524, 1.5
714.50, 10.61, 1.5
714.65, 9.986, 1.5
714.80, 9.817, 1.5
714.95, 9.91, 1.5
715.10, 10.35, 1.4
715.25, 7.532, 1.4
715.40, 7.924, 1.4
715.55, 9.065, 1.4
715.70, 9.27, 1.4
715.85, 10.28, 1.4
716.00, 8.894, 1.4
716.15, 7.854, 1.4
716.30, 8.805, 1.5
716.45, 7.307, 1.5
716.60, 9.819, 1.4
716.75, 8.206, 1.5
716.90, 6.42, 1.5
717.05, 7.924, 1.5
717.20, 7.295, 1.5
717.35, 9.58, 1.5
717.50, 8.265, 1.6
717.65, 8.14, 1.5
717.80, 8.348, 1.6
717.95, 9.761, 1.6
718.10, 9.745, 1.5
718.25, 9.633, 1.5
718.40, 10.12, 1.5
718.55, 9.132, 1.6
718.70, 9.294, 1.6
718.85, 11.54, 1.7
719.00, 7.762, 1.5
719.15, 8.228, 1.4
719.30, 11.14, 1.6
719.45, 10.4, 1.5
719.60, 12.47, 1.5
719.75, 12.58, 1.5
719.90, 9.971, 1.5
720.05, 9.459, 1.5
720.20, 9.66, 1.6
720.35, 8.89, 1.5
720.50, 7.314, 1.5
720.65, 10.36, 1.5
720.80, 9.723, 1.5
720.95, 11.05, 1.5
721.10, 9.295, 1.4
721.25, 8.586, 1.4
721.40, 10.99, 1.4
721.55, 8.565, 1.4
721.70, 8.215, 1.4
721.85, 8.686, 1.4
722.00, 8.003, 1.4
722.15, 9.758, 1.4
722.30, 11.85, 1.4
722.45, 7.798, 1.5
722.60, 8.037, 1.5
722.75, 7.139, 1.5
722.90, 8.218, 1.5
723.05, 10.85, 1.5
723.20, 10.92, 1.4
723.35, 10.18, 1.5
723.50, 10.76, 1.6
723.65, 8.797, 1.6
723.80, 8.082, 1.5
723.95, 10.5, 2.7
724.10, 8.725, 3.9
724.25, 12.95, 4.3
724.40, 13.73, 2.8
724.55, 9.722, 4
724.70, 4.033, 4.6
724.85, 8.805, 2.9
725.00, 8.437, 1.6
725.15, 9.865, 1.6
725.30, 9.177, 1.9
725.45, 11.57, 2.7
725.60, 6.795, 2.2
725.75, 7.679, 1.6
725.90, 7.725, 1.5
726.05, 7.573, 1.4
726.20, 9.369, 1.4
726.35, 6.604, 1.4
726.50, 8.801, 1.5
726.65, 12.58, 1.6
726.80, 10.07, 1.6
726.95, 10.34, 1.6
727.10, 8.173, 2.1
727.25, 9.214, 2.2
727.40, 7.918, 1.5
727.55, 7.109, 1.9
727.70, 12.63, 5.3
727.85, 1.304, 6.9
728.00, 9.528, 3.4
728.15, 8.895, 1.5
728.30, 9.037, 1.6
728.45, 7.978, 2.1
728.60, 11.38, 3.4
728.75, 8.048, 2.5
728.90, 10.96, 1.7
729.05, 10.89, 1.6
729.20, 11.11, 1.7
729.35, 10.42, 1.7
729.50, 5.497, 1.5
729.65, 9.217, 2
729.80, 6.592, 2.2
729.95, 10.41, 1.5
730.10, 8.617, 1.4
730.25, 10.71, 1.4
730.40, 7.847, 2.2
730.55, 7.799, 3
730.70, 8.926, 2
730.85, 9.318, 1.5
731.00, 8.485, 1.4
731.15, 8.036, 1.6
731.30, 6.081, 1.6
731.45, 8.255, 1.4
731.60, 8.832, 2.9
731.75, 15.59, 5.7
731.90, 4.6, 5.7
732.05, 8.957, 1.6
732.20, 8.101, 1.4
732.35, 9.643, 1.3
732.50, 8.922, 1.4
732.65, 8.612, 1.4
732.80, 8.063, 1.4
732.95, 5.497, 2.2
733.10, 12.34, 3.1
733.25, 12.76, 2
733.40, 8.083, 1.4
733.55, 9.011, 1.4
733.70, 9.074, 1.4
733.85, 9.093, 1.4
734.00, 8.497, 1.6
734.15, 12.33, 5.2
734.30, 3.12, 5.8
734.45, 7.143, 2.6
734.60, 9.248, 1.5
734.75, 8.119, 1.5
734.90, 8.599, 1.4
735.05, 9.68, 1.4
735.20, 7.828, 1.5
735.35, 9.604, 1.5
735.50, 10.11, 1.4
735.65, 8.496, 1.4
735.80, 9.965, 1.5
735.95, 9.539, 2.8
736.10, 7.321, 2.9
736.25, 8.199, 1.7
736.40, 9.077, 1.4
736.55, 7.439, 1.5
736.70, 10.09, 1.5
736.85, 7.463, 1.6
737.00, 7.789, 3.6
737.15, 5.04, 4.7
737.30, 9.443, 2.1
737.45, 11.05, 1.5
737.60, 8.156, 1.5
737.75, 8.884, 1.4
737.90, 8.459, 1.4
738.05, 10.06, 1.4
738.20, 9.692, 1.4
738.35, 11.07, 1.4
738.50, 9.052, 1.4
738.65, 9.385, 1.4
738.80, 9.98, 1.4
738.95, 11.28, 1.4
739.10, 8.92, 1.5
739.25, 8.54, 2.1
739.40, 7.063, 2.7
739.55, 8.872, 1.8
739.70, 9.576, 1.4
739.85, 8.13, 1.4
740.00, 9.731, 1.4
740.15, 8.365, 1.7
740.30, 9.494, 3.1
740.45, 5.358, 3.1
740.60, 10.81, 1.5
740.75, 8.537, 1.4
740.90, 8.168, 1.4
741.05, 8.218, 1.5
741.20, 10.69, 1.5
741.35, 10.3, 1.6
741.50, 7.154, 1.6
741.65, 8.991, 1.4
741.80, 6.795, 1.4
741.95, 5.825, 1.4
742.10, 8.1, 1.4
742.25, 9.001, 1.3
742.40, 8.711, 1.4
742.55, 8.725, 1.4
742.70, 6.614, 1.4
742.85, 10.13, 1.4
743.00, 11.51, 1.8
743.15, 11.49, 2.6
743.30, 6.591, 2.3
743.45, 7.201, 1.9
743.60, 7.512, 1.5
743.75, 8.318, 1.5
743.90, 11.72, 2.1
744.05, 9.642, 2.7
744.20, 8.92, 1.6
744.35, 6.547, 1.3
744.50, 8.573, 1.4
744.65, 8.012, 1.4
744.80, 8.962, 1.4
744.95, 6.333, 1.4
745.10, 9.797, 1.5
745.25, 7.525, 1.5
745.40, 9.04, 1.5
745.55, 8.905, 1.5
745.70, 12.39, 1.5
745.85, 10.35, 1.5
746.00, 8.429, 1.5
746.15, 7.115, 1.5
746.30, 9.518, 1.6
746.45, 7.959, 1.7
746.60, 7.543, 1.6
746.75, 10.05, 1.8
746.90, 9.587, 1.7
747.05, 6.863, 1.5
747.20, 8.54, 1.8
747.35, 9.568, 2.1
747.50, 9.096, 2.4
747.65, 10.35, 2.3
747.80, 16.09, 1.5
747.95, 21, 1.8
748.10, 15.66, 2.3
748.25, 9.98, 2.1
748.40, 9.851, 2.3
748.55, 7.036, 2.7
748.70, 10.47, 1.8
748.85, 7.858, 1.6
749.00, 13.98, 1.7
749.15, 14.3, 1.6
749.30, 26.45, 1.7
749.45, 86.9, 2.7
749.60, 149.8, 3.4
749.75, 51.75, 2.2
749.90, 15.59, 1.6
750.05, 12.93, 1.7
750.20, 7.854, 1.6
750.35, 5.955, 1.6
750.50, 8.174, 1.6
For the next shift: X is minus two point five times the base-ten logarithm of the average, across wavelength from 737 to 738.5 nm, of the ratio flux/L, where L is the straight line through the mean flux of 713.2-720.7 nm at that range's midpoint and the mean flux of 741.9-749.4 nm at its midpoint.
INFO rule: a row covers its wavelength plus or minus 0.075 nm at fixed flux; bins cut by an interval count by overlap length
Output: 0.10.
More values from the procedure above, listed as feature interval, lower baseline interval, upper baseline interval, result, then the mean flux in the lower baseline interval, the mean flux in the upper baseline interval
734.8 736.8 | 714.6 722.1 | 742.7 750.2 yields 0.42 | 9.23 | 15.4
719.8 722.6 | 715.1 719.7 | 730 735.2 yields -0.04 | 9.05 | 8.76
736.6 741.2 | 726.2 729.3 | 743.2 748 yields 0.04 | 9.14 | 9.26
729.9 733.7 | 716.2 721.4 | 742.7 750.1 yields 0.34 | 9.32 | 15.5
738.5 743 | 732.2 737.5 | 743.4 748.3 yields 0.06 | 8.73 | 9.62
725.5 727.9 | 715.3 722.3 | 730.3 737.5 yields 0.06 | 9.23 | 8.69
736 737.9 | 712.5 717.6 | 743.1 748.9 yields 0.11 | 8.76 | 9.5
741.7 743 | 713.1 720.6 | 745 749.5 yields 0.44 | 9.1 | 13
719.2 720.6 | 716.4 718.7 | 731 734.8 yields -0.17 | 8.68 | 8.72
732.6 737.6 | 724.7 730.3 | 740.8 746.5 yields 0.01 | 8.87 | 8.68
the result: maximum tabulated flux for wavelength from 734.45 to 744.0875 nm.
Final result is 11.72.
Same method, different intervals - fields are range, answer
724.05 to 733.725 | 15.59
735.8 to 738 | 11.05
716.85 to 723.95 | 12.58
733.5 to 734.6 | 12.33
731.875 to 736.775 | 12.76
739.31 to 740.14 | 9.731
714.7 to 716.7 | 10.35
